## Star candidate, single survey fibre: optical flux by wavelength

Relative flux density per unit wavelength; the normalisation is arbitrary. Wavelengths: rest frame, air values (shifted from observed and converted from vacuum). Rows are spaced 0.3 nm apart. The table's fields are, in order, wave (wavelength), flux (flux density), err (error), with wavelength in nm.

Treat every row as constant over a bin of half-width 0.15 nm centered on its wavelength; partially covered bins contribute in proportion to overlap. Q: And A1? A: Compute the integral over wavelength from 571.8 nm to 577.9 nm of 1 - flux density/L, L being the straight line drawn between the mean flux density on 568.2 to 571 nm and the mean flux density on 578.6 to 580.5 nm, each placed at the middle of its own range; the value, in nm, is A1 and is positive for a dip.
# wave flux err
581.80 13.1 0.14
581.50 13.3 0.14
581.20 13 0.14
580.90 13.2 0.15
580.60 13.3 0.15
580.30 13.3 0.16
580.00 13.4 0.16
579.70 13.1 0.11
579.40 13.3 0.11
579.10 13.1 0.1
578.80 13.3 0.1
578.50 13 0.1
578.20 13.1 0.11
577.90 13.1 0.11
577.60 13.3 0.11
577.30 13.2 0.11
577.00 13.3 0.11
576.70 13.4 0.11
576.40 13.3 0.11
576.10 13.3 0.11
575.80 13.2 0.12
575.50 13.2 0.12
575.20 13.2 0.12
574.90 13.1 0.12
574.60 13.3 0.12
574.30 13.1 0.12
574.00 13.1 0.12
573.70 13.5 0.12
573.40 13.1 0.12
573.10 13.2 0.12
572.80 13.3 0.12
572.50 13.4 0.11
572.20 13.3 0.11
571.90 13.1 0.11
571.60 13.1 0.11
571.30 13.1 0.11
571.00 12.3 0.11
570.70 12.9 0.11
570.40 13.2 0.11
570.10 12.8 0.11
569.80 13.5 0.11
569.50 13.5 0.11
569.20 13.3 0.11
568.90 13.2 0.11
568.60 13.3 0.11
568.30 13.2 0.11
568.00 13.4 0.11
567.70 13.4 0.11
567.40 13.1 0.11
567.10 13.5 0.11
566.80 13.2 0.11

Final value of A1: -0.02 nm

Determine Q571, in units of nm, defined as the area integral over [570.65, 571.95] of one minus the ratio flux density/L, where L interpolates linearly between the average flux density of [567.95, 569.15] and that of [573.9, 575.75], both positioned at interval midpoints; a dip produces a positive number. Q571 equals 0.033 nm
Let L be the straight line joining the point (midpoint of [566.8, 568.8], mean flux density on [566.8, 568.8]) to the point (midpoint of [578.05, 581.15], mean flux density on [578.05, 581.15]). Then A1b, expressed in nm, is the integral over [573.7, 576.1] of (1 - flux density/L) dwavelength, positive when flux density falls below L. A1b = 0.01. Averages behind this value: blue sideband 13.3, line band 13.2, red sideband 13.2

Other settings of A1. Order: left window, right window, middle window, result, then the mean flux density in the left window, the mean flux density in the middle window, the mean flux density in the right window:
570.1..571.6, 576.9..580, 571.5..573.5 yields -0.04 nm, 12.9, 13.2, 13.2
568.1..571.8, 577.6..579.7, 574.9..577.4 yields -0.02 nm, 13.1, 13.3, 13.2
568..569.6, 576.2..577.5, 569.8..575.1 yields 0.07 nm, 13.3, 13.1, 13.3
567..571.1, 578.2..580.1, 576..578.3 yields -0.01 nm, 13.2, 13.3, 13.2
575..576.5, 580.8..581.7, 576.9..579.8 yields 0.00 nm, 13.2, 13.2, 13.2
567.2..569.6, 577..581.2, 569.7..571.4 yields 0.04 nm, 13.3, 12.9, 13.2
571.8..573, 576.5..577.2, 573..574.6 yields 0.01 nm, 13.3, 13.2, 13.3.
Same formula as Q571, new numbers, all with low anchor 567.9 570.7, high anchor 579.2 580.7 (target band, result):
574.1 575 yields 0.01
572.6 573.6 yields 0.00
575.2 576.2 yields 0.00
